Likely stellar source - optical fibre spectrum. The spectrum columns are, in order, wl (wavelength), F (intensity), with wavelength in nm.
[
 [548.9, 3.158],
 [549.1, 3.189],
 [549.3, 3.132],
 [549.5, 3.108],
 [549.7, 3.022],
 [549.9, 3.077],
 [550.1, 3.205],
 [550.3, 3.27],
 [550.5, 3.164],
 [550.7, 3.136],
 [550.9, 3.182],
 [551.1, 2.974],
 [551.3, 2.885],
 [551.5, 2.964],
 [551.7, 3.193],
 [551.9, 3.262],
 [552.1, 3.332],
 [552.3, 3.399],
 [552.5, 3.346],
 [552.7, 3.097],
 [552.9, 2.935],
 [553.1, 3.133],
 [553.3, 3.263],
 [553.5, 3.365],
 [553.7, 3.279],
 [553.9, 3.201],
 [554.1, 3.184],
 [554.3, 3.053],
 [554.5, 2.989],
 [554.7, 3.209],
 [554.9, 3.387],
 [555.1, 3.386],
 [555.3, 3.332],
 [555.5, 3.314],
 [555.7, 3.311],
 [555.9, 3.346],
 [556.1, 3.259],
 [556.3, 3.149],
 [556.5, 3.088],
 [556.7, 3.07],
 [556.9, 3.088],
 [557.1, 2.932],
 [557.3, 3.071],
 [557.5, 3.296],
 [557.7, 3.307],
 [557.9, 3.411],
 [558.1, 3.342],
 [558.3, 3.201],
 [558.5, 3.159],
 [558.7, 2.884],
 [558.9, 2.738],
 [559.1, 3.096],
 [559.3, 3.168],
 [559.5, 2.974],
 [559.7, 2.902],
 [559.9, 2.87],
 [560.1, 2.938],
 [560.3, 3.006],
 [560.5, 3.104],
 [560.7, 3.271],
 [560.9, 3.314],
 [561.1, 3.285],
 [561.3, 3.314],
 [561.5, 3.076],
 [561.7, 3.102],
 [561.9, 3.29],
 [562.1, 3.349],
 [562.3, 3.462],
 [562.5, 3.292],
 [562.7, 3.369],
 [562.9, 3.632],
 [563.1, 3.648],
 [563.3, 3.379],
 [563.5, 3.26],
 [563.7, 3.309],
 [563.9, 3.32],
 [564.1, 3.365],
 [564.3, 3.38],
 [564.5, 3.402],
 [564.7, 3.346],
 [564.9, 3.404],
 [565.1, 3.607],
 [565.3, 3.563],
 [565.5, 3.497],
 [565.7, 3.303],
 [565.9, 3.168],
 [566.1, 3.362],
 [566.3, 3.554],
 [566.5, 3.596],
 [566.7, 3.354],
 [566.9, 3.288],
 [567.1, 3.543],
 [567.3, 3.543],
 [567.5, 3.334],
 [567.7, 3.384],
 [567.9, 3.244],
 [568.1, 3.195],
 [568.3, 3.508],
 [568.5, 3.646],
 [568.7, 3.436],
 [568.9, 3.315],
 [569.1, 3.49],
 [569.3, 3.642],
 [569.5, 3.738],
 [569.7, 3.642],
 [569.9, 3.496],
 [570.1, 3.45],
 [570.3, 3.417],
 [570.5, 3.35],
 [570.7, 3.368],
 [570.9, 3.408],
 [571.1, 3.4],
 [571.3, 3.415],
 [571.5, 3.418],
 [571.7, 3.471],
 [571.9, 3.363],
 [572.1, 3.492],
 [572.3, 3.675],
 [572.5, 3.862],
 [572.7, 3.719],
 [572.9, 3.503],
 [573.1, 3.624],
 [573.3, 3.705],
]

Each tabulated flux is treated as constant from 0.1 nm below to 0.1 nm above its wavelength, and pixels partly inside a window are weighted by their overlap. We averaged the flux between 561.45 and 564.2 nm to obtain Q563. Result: 3.35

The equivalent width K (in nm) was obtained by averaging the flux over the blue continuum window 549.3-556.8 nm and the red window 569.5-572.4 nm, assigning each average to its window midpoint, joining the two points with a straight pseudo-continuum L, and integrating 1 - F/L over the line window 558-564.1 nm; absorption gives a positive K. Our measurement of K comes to 0.196 nm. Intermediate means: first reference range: 3.18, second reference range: 3.46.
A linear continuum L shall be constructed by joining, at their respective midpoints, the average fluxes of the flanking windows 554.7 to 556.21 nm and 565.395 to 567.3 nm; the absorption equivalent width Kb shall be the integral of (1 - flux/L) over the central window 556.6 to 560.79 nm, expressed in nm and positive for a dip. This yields 0.330 nm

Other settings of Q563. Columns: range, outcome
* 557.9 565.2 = 3.24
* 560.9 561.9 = 3.22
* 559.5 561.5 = 3.1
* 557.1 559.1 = 3.14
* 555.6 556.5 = 3.25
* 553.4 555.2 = 3.23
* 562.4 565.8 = 3.42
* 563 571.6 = 3.43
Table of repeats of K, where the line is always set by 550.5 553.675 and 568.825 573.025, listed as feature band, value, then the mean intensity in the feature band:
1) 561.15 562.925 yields 0.02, 3.31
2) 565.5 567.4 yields 0.01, 3.42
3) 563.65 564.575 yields 0.01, 3.36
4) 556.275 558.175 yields 0.05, 3.17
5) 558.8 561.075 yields 0.18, 3.04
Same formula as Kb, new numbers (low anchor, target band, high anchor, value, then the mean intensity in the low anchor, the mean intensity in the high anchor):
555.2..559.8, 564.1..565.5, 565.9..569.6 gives -0.04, 3.15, 3.45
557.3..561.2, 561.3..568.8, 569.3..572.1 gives -0.22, 3.12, 3.46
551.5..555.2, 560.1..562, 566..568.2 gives 0.08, 3.22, 3.4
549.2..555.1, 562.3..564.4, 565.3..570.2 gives -0.02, 3.17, 3.45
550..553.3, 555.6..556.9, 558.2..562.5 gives -0.02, 3.16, 3.12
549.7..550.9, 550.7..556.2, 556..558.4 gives -0.06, 3.16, 3.18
